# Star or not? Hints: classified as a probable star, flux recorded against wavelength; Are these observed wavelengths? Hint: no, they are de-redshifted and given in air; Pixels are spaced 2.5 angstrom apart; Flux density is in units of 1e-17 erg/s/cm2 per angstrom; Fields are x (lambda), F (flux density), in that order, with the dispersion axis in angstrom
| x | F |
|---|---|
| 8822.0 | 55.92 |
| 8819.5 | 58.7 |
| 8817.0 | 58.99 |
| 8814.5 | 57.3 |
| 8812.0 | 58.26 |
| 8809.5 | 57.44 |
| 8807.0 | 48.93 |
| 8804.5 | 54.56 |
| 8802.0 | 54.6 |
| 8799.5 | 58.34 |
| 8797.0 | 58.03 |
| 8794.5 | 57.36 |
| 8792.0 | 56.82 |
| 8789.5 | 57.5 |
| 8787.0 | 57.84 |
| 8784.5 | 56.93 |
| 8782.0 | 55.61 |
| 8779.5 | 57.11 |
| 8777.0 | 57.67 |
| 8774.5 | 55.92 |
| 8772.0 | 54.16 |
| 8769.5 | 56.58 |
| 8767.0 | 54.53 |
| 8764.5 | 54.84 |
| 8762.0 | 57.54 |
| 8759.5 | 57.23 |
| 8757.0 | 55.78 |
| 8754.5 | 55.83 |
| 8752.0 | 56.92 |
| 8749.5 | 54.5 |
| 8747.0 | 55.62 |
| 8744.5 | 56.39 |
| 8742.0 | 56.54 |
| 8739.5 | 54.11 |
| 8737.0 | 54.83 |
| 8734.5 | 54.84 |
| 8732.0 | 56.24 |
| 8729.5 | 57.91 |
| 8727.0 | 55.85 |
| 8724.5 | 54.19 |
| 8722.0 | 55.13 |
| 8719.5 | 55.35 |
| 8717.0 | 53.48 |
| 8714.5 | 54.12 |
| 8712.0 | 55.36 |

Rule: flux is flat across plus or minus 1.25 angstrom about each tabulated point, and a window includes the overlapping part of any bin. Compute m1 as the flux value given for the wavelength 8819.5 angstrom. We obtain 58.7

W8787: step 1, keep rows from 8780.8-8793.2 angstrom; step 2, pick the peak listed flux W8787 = 57.84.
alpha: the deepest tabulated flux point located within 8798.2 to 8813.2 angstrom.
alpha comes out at 48.93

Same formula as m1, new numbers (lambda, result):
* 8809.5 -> 57.44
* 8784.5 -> 56.93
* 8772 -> 54.16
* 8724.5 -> 54.19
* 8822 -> 55.92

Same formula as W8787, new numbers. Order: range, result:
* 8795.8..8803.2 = 58.34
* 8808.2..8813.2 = 58.26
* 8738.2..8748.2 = 56.54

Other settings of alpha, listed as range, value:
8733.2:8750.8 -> 54.11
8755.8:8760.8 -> 55.78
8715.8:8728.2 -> 53.48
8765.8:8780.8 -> 54.16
